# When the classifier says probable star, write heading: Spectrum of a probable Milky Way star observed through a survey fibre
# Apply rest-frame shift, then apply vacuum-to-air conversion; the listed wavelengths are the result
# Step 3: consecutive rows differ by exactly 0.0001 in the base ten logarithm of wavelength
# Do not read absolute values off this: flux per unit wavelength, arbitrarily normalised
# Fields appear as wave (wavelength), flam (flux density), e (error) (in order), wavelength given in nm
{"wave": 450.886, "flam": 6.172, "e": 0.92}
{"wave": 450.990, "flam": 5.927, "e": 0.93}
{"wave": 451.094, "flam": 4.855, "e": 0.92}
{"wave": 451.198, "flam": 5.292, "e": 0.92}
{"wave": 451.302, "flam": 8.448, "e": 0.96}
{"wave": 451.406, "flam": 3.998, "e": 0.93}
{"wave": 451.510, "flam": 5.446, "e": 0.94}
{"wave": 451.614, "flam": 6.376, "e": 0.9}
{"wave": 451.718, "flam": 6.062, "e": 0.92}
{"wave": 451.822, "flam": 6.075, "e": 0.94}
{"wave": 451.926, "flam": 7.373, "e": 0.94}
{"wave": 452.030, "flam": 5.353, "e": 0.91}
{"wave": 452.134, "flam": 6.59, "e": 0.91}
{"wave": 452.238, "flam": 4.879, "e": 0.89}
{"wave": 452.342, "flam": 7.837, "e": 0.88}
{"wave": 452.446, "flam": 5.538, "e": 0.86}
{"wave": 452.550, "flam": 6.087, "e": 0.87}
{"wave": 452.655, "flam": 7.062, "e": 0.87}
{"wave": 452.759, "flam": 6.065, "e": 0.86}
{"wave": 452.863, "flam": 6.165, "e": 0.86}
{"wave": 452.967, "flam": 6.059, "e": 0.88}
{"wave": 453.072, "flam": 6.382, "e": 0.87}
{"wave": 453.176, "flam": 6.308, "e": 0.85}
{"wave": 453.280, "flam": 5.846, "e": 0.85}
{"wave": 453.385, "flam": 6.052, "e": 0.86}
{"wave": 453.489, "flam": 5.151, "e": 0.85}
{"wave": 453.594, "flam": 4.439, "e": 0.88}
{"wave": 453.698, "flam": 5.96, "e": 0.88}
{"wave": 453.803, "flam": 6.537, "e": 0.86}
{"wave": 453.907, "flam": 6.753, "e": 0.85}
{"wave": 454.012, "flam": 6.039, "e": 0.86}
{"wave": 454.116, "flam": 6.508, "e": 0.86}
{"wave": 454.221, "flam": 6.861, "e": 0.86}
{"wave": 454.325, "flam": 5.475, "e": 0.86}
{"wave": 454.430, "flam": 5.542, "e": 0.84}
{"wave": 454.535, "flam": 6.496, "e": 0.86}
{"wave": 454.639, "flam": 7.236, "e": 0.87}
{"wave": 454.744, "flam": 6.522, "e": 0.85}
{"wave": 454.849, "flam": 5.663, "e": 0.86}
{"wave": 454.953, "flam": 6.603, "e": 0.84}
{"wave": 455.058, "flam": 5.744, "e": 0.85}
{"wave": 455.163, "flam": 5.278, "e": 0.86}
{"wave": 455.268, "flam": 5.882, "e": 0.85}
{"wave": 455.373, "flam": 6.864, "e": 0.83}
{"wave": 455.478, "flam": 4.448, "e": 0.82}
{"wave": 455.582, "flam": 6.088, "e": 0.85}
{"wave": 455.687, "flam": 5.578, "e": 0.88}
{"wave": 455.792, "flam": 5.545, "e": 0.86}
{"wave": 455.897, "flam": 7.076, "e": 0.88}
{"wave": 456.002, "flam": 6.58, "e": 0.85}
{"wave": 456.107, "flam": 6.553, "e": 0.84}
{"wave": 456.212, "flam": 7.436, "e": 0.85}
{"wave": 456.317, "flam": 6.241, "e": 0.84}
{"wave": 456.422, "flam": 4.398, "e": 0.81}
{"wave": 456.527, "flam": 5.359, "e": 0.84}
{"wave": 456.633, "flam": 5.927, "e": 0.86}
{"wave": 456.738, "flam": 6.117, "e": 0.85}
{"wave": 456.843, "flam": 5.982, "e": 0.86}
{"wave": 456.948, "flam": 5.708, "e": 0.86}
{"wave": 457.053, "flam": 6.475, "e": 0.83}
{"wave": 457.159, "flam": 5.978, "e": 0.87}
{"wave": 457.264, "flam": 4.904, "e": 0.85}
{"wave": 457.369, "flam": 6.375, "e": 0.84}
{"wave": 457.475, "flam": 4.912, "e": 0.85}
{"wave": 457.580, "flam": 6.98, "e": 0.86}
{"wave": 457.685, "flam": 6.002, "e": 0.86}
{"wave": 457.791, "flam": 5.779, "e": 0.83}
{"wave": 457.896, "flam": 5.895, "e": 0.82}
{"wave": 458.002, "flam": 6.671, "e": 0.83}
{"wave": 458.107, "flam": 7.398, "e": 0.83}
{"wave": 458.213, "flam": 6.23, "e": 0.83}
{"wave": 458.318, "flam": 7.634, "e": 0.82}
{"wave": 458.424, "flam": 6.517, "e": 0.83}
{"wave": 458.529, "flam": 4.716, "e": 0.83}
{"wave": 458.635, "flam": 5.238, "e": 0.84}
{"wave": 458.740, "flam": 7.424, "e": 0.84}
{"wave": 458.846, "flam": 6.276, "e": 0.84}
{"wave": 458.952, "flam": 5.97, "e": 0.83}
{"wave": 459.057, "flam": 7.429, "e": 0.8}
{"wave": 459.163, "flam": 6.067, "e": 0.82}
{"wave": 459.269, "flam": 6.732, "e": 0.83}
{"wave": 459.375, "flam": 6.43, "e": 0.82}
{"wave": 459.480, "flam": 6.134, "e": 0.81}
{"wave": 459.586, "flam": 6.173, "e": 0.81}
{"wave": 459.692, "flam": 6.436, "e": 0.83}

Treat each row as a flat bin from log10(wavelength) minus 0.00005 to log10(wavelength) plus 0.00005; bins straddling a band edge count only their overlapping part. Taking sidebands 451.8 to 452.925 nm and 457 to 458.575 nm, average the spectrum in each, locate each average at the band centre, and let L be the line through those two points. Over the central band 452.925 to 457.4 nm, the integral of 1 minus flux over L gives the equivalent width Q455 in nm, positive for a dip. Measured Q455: 0.15 nm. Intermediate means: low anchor 6.28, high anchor 6.17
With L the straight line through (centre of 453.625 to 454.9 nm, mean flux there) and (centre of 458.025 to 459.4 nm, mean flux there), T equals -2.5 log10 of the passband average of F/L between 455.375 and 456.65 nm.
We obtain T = 0.07 mag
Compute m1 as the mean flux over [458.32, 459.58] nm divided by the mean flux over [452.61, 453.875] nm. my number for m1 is 1.05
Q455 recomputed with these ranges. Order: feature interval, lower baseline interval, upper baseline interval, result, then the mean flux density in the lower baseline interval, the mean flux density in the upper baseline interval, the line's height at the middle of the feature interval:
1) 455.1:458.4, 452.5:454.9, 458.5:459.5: 0.08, 6.14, 6.28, 6.22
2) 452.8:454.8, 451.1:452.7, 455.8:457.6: -0.01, 6.12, 6.03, 6.08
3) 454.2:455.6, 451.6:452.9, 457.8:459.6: 0.06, 6.27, 6.4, 6.32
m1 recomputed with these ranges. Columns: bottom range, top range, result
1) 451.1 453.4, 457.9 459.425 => 1.05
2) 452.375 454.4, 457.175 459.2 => 1.03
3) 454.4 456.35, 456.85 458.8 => 0.99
